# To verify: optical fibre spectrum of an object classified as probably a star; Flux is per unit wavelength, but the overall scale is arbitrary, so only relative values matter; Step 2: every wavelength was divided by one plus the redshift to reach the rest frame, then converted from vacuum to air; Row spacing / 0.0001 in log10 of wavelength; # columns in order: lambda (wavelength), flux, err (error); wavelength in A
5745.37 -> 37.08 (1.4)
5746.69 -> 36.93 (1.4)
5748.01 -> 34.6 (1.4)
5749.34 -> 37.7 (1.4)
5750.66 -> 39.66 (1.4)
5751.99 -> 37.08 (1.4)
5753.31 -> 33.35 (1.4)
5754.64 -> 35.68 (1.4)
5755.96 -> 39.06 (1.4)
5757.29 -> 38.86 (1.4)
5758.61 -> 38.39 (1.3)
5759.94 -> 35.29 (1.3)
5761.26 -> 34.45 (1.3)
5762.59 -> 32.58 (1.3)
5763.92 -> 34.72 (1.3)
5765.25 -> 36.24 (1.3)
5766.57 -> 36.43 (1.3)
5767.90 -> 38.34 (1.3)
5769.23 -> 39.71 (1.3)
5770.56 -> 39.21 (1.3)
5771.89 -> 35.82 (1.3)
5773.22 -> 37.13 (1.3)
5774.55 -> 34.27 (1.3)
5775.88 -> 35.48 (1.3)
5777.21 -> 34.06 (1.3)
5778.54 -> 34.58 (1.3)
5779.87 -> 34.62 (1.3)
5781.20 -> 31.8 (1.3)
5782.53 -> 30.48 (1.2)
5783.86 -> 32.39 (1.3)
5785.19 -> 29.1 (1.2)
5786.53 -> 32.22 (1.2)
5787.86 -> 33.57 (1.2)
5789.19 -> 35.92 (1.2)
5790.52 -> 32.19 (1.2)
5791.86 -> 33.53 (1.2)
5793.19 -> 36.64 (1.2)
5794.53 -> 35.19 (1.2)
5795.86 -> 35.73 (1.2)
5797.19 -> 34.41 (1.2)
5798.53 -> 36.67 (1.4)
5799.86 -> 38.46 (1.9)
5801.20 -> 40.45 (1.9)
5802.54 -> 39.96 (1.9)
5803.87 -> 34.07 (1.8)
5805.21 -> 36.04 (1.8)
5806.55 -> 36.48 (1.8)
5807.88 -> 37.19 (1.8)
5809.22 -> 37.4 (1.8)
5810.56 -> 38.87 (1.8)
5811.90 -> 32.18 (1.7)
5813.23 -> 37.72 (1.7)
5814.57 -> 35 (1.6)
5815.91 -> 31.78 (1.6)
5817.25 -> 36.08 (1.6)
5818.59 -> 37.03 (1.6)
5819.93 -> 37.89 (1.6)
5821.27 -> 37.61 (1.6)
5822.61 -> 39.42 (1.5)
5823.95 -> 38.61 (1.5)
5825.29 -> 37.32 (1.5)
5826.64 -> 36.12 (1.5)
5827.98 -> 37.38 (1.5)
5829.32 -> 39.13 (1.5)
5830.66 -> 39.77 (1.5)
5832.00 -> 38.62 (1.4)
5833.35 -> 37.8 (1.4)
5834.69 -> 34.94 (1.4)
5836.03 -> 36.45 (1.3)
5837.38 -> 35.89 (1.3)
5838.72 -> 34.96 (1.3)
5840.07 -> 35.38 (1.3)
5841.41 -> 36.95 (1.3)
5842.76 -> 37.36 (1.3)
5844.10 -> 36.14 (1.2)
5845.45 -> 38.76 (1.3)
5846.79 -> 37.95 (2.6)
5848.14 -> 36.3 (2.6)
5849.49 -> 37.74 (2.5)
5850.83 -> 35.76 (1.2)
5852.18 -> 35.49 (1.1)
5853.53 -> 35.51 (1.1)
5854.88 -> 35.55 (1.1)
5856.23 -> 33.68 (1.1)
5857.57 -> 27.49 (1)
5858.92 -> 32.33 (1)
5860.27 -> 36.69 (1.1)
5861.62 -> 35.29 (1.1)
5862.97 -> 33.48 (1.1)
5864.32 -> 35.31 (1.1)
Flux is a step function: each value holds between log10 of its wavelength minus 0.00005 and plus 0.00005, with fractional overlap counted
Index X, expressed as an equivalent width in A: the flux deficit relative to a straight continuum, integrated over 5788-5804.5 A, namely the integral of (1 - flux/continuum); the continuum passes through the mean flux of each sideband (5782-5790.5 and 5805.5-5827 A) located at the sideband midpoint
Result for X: -1.1 A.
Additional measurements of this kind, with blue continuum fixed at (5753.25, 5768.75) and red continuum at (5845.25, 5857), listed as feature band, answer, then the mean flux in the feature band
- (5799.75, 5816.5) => -0.2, 36.5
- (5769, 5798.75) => 1.5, 34.4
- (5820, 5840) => -0.7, 37.4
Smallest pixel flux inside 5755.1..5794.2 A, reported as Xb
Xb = 29.1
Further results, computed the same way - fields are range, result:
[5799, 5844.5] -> 31.78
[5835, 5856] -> 34.96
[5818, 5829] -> 36.12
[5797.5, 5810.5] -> 34.07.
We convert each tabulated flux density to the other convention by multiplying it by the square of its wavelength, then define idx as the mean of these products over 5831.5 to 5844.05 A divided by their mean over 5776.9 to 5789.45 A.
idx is 1.1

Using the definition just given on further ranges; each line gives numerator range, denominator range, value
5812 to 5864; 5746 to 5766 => 1.03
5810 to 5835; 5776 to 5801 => 1.10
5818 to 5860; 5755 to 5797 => 1.06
